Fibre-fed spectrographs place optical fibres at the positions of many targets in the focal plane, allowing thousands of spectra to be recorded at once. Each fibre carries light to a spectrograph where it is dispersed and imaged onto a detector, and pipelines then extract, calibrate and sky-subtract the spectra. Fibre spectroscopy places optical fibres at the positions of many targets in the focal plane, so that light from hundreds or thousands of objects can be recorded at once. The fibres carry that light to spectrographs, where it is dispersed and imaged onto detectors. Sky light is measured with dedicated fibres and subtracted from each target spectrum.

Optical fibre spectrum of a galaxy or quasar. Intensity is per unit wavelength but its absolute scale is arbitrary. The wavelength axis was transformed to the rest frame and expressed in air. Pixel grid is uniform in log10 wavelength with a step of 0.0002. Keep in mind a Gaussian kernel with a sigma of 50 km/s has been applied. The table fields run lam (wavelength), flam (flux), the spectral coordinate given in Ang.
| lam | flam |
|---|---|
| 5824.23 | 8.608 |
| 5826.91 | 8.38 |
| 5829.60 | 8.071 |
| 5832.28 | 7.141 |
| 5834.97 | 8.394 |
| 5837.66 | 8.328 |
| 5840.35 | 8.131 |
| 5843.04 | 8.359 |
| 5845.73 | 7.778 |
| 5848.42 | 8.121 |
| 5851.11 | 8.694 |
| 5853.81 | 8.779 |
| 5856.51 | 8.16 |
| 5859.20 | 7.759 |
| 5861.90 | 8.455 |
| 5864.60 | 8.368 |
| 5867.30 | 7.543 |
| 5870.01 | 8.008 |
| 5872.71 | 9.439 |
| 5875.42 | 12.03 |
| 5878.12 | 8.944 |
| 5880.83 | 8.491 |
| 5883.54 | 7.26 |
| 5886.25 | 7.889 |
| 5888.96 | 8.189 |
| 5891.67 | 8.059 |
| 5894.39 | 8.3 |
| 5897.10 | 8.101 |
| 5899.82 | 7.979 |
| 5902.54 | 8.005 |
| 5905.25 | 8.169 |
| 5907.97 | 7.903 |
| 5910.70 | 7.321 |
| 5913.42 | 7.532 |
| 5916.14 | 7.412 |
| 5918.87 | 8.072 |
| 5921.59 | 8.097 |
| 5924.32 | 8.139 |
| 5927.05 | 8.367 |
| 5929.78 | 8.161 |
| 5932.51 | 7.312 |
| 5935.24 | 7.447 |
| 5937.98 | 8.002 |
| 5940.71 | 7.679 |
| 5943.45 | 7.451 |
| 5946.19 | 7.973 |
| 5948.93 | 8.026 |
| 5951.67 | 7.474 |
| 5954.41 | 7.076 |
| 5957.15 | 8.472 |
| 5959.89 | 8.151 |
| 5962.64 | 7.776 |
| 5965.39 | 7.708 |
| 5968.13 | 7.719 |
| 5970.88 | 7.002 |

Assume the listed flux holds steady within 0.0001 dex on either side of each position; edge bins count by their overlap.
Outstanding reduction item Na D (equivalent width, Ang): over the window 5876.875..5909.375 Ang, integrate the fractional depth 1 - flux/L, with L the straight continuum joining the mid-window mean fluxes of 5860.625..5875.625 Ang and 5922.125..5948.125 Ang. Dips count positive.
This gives 1.2 Ang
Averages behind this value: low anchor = 8.74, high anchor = 7.85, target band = 8.1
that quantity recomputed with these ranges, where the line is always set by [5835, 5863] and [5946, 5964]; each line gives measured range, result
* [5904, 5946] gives 0.8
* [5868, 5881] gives -1.9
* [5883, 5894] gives 0.2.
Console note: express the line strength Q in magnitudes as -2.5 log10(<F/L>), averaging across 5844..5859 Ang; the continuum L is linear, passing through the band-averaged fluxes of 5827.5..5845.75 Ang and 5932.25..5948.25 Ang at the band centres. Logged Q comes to -0.04 mag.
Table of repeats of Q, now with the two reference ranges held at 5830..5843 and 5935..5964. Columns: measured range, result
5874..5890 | -0.113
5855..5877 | -0.098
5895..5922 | 0.002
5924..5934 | -0.019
